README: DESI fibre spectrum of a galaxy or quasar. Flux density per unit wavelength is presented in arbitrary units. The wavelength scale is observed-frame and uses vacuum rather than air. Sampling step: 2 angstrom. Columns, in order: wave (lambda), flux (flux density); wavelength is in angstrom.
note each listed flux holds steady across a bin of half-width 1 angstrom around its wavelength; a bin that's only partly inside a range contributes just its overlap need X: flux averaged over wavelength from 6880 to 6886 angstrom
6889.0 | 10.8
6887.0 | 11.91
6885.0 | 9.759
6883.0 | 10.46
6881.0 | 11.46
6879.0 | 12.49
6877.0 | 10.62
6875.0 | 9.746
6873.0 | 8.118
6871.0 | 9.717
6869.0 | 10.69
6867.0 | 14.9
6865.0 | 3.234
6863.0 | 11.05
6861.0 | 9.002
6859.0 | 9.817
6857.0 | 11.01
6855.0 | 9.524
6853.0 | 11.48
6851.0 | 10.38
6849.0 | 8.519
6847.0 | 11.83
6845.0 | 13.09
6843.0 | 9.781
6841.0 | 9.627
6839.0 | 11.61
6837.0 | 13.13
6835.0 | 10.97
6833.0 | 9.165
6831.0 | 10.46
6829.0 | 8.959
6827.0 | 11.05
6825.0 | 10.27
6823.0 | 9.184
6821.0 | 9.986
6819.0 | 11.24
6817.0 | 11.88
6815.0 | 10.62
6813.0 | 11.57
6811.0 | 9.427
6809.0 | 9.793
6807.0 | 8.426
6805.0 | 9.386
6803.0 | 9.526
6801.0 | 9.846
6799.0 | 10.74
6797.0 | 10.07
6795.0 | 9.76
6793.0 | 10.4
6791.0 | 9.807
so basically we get 10.6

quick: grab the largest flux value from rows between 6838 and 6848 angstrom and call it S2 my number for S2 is 13.09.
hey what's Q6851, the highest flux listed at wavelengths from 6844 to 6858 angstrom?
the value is 13.09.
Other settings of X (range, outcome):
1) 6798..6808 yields 9.58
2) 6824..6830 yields 10.1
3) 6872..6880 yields 10.2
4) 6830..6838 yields 10.9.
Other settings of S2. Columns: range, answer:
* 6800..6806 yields 9.846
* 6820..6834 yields 11.05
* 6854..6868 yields 14.9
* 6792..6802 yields 10.74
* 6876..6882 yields 12.49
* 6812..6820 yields 11.88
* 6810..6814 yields 11.57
